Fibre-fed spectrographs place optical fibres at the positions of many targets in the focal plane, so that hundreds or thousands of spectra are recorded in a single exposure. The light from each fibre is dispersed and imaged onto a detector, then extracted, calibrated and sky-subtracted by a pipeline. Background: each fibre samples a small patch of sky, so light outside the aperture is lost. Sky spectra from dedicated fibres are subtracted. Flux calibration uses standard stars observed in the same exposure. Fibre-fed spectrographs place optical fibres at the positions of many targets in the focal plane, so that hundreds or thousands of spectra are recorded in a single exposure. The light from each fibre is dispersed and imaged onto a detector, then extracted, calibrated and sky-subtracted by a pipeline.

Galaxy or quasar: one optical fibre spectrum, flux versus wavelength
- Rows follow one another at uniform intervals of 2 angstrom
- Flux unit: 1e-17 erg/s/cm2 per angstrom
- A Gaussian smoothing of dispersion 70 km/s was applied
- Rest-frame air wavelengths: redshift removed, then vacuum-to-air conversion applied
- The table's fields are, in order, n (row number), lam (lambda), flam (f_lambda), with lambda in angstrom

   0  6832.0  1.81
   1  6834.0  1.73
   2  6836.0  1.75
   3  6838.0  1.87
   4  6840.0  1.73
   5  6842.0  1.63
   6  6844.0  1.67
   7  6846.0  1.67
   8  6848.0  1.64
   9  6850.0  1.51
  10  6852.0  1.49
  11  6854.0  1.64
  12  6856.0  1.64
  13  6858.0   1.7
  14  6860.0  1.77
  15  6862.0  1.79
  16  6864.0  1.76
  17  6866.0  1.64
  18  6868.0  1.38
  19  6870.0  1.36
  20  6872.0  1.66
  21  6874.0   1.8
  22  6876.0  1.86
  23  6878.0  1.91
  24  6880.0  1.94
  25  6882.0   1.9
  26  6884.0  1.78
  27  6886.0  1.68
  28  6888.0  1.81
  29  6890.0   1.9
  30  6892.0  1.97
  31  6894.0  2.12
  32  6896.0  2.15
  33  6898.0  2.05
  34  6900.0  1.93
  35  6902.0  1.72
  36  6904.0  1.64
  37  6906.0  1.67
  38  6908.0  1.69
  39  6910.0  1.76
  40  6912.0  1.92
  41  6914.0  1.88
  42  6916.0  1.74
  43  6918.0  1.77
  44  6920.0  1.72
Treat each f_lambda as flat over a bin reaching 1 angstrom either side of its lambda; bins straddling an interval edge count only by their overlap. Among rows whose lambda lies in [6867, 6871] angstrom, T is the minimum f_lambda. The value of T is 1.36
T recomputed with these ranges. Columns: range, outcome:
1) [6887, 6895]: 1.81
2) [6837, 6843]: 1.63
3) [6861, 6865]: 1.76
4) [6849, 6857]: 1.49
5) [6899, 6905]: 1.64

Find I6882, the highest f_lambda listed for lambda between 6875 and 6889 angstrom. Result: 1.94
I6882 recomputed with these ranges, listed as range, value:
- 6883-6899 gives 2.15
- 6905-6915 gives 1.92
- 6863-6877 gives 1.86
